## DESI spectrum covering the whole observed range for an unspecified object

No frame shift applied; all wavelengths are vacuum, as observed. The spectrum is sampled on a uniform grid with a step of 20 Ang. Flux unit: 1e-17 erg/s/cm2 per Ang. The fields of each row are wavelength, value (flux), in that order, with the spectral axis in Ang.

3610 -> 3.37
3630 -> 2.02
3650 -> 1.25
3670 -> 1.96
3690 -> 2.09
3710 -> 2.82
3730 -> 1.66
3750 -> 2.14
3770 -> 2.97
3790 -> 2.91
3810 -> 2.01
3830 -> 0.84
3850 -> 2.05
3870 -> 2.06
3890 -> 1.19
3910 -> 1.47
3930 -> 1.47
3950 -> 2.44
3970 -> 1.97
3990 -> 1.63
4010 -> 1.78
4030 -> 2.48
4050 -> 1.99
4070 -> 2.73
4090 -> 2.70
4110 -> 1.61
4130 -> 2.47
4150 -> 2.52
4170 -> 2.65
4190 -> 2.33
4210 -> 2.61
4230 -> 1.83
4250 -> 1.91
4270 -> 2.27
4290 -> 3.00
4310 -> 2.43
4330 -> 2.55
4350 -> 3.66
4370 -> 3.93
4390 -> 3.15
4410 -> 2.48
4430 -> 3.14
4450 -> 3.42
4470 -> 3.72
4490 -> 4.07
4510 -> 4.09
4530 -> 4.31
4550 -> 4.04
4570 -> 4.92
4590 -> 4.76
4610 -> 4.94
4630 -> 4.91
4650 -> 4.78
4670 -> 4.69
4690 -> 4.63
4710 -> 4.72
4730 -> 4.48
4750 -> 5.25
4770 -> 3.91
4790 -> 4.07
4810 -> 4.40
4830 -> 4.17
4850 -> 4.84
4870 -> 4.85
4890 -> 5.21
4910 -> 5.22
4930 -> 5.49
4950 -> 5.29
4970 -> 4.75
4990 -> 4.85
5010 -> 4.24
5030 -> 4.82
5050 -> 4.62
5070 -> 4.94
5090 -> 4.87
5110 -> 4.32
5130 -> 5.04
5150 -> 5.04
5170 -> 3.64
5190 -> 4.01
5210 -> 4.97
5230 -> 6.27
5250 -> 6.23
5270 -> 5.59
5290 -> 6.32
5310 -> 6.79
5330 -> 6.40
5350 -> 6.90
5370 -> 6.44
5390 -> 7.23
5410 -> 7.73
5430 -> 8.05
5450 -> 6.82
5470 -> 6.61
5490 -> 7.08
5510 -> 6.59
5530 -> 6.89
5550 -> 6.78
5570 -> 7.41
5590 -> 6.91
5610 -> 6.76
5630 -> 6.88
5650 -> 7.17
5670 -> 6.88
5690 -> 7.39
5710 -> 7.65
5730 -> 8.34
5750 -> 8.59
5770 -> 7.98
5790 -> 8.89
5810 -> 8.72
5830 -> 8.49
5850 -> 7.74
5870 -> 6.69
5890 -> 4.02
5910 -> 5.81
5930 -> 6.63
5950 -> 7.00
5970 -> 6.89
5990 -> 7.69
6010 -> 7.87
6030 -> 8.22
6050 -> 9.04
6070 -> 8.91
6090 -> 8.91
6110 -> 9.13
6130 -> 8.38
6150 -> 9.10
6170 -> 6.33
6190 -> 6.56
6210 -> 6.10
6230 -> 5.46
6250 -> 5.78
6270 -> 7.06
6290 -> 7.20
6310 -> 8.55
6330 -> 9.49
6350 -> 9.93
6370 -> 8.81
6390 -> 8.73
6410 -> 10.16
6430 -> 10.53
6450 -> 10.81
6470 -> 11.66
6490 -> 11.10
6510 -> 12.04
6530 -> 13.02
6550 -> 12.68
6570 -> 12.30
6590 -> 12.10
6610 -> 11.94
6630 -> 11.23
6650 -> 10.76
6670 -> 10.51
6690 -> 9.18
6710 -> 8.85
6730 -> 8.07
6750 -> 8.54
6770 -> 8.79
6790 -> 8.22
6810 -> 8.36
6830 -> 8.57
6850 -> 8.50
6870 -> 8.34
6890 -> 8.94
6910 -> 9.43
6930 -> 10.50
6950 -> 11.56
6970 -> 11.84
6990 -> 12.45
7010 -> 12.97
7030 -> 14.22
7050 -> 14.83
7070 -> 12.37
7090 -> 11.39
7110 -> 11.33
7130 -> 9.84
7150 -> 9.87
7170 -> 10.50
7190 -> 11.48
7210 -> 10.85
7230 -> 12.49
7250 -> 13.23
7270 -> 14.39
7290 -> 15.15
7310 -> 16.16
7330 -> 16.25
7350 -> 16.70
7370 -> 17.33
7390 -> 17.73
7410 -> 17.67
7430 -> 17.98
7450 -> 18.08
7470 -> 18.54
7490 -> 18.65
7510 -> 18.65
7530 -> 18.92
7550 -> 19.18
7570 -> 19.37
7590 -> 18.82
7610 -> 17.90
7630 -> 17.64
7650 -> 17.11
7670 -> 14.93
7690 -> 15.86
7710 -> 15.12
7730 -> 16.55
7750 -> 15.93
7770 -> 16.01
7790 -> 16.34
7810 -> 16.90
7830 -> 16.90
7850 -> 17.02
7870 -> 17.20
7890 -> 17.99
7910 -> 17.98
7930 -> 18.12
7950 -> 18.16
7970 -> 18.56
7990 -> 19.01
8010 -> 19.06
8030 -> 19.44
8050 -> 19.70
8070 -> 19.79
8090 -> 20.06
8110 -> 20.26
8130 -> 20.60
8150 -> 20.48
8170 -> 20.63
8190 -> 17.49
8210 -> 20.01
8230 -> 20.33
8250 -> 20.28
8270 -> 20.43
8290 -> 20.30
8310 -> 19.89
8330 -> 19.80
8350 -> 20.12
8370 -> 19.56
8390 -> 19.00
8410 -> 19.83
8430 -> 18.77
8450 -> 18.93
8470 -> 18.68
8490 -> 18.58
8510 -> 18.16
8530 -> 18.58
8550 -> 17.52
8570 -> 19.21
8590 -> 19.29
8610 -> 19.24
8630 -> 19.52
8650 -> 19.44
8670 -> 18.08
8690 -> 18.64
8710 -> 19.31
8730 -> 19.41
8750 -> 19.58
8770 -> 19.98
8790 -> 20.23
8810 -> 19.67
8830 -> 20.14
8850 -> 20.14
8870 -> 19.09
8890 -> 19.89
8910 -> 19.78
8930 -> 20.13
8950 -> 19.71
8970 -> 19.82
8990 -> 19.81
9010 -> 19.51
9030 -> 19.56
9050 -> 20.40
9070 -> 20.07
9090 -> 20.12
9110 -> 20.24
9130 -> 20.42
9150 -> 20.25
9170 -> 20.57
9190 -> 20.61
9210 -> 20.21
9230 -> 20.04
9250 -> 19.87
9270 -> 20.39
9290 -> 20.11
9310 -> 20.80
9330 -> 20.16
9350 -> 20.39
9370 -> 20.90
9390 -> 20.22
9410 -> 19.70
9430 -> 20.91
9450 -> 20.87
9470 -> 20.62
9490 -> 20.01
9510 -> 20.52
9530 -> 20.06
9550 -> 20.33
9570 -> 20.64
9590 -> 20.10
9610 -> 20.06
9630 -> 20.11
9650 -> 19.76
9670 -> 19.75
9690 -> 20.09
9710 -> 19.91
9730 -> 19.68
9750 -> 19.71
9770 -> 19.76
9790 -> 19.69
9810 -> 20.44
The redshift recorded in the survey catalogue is 0.00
